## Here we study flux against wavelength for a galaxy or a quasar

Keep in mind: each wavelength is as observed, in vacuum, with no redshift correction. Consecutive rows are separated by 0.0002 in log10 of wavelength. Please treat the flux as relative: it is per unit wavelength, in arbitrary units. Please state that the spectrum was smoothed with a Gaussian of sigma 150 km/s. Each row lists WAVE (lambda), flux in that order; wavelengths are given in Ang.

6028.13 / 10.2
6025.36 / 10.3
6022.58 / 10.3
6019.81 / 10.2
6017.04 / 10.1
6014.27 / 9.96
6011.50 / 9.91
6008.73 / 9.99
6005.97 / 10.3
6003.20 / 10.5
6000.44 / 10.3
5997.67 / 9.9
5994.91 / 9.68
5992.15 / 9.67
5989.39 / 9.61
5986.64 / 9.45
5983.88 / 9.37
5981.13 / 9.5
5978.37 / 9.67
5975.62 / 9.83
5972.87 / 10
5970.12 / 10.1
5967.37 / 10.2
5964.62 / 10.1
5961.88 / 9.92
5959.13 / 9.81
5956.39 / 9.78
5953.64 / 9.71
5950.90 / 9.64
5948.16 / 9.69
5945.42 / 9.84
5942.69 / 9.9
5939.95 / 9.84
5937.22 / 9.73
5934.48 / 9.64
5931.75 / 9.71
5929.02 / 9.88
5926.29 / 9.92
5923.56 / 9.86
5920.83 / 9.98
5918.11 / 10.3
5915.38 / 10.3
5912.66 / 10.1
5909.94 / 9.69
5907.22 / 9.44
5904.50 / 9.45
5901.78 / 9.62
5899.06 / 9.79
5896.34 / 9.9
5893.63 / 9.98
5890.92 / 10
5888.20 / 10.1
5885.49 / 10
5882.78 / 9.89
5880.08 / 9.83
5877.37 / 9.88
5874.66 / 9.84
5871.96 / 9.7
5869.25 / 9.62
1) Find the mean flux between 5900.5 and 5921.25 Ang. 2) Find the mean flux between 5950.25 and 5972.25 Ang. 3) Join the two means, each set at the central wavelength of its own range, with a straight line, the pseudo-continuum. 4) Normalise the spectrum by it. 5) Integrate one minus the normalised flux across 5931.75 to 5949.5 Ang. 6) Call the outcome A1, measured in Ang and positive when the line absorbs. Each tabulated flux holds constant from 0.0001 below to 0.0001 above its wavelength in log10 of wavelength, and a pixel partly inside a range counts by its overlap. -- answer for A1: 0.22 Ang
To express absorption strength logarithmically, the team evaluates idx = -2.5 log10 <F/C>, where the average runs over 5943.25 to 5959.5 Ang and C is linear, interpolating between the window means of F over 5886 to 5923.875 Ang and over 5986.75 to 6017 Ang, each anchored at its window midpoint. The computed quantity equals 0.02 mag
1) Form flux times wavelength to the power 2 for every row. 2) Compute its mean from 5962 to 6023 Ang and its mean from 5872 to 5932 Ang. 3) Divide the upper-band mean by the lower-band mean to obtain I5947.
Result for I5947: 1.0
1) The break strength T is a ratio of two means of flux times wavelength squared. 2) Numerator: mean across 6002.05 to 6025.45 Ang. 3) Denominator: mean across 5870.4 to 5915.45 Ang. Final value 1.08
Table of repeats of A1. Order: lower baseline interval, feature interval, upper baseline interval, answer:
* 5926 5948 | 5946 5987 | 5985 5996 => -0.5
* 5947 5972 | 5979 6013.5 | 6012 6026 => 0.7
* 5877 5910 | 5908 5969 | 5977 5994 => -1.3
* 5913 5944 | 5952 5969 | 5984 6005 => -0.1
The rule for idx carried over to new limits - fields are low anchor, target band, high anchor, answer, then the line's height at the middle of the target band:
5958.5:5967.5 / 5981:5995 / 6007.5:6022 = 0.05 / 10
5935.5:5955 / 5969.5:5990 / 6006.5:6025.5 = 0.03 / 9.93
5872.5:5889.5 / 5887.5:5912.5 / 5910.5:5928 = 0.02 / 9.99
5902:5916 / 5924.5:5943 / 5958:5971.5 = 0.01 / 9.88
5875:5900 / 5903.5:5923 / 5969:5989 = 0.00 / 9.86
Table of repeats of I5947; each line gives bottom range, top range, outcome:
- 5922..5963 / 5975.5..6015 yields 1.02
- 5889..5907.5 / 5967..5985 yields 1.03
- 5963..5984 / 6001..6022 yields 1.04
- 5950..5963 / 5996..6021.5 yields 1.05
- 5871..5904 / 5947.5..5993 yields 1.02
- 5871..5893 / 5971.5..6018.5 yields 1.03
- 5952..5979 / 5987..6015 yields 1.02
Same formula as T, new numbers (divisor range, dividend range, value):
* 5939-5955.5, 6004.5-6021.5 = 1.06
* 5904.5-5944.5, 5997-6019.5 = 1.06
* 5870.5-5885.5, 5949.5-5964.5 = 1.02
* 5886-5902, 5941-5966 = 1.01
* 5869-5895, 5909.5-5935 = 1.02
